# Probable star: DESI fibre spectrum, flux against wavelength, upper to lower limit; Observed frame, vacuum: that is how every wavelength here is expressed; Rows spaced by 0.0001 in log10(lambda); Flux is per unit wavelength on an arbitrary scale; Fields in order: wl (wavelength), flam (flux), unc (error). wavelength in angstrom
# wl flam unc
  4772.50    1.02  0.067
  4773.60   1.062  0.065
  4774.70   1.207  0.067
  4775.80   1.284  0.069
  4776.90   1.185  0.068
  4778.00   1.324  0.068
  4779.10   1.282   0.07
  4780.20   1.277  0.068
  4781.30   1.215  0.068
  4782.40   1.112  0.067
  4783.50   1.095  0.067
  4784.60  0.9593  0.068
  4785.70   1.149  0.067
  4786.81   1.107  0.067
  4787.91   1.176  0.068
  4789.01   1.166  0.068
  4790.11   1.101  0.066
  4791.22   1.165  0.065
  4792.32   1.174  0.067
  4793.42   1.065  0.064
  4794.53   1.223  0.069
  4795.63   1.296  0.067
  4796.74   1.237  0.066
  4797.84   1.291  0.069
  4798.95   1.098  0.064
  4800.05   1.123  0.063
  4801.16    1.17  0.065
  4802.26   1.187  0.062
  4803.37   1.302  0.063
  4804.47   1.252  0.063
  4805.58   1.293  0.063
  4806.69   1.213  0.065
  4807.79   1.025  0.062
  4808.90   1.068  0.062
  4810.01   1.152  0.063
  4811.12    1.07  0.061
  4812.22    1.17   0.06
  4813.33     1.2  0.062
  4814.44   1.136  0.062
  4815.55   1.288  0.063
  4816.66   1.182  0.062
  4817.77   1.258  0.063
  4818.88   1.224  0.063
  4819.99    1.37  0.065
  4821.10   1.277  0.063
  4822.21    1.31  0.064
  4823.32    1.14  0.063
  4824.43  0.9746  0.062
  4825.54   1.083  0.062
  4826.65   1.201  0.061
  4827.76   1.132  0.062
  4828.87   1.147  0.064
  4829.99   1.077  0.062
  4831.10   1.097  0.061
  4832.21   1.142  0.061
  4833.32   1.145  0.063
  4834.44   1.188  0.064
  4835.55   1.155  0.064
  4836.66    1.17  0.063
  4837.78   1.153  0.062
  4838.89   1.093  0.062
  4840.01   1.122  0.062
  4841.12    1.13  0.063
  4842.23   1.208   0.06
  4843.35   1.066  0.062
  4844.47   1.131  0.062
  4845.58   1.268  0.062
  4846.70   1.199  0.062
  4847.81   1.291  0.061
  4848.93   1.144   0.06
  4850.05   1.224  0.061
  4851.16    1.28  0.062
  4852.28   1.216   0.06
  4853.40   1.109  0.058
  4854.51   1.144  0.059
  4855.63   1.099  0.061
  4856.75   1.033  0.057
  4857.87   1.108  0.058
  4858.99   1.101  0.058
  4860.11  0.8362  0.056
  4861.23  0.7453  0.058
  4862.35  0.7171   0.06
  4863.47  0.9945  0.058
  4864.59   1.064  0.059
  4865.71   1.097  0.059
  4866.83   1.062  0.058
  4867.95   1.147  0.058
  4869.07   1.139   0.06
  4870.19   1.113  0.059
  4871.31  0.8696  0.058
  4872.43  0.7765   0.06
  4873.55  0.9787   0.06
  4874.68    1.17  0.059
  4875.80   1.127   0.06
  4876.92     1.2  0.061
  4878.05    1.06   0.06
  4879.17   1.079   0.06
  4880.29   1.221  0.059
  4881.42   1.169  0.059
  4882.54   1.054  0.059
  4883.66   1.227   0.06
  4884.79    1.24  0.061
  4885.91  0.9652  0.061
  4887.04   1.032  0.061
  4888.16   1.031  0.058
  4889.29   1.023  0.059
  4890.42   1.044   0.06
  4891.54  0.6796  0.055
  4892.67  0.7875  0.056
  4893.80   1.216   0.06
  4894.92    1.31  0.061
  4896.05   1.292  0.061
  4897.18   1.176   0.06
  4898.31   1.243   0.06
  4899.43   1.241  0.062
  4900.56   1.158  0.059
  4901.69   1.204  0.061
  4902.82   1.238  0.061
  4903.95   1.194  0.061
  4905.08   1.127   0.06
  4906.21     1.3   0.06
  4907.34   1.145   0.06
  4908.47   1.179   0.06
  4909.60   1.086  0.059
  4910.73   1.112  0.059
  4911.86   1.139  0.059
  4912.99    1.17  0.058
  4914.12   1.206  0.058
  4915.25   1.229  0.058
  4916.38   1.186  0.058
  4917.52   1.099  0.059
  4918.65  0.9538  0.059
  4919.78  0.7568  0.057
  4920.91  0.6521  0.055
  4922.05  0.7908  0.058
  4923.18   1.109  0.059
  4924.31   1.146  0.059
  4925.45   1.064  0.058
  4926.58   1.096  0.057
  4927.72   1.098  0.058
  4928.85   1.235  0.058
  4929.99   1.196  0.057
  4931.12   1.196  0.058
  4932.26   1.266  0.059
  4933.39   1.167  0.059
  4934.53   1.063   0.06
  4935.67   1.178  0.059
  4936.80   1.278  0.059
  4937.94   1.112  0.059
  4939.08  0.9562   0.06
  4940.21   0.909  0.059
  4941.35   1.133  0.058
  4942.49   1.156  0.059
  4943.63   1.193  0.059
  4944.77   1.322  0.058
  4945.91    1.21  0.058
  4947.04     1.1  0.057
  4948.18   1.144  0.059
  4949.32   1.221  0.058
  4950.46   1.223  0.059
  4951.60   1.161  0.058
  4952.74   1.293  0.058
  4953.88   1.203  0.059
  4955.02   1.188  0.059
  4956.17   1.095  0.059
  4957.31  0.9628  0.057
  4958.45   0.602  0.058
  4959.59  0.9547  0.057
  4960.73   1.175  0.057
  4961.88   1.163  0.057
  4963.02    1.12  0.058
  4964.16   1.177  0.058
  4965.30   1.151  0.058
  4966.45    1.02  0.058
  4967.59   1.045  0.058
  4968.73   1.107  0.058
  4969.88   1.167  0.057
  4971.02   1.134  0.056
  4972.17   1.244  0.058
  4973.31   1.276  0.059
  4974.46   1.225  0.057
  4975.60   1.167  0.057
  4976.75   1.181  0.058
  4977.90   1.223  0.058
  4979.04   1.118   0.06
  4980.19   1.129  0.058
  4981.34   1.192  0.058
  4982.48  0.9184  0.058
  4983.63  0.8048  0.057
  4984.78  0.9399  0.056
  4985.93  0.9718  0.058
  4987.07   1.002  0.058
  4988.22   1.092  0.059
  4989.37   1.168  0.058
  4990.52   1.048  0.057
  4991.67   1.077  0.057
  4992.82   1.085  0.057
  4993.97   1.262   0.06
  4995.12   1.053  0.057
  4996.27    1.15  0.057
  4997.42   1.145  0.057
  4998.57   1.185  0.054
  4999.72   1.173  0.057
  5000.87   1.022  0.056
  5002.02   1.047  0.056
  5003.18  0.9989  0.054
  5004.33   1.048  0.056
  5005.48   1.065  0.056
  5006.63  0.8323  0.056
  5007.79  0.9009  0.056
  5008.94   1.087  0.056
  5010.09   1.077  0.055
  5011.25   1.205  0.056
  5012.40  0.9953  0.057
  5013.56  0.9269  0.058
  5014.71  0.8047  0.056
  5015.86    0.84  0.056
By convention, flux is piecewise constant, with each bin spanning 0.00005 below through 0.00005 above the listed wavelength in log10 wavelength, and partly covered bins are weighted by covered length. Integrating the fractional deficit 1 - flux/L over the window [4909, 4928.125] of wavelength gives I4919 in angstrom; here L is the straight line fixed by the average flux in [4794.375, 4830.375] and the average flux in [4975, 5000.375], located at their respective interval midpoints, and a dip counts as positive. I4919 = 1.3 angstrom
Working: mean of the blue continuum 1.19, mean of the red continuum 1.09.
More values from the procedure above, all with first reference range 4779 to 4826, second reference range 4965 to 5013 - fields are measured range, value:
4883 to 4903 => 0.3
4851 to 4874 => 2.5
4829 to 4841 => 0.3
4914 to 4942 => 0.9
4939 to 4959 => -0.2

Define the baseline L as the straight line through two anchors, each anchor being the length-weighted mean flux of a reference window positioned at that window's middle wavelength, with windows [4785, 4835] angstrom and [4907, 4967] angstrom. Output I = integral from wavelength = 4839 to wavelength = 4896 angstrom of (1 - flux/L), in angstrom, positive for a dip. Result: 3.1 angstrom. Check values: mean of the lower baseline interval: 1.17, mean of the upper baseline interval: 1.11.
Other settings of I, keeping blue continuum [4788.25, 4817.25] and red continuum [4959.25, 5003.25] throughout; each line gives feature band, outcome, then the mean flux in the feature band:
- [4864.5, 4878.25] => 1.1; 1.06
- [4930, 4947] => -0.4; 1.15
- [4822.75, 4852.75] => 0.3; 1.15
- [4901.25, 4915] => -0.5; 1.18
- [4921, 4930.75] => 0.5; 1.07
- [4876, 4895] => 1.2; 1.07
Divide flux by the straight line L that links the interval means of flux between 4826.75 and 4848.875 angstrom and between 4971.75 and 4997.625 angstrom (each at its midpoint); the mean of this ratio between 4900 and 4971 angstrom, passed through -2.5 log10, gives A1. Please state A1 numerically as 0.00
